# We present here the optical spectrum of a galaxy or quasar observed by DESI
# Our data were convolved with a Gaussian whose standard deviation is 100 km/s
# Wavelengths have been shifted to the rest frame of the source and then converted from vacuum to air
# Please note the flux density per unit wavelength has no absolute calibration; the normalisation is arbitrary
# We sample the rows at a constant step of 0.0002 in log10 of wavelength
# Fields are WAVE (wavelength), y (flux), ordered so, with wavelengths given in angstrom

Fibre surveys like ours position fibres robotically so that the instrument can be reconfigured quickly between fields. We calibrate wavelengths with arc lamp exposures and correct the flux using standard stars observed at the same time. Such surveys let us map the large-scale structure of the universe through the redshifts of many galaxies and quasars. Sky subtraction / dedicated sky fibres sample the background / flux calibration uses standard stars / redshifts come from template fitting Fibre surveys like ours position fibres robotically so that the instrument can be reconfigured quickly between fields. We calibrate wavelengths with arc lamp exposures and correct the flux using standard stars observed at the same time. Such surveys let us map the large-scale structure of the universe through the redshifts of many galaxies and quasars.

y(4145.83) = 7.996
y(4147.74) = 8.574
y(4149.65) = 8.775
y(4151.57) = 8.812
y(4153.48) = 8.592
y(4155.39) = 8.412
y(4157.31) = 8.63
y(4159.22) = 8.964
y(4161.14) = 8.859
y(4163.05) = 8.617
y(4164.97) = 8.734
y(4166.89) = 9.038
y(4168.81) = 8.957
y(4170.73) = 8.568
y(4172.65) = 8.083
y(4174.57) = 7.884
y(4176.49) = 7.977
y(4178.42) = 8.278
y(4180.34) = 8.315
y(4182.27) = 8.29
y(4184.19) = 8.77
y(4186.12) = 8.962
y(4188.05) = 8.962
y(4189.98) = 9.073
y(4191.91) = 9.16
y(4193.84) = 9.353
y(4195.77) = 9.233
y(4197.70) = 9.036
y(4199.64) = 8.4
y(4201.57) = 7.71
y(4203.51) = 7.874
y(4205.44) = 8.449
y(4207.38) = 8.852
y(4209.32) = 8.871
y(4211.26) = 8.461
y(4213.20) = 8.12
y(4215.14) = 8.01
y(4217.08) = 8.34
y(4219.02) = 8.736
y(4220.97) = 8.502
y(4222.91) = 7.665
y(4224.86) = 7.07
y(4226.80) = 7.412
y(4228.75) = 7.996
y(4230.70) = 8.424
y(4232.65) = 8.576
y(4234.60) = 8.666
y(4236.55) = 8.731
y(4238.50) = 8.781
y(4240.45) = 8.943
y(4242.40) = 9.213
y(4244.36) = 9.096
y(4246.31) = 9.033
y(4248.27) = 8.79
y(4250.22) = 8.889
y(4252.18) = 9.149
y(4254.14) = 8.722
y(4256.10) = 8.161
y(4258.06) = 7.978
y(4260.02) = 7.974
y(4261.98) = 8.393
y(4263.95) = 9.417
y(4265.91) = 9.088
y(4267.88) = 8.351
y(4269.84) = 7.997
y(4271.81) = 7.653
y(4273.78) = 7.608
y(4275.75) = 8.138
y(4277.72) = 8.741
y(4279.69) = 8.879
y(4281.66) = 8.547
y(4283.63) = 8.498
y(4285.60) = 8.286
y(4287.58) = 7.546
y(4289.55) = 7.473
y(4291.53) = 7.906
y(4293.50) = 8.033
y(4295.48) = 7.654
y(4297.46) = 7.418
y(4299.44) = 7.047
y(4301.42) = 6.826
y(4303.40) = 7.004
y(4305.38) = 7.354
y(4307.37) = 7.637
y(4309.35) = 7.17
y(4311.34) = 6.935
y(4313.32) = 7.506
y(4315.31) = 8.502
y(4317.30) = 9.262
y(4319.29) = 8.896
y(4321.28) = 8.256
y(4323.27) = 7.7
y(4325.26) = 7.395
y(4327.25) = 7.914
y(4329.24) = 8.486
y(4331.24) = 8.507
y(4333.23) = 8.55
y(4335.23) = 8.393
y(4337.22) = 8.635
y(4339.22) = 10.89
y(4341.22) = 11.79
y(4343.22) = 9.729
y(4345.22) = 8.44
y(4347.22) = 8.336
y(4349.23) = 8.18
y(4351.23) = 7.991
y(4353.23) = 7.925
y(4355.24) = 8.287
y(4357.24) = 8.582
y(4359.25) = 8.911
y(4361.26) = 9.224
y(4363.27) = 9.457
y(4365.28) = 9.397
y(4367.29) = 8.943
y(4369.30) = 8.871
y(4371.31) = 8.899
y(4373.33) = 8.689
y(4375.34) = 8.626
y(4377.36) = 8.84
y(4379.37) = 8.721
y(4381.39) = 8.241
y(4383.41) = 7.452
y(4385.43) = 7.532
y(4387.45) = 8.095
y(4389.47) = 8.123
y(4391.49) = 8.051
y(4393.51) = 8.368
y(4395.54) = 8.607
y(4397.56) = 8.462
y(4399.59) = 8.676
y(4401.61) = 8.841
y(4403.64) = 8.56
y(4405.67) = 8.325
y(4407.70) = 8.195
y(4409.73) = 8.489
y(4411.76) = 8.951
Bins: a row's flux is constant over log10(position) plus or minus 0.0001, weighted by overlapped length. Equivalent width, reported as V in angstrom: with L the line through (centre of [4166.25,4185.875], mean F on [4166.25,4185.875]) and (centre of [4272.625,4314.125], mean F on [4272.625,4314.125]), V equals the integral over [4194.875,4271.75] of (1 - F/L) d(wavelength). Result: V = -3.8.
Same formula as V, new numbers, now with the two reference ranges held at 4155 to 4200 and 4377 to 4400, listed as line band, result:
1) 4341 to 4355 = -0.66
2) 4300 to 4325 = 1.99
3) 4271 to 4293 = 0.91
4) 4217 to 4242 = 0.78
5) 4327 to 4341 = -1.05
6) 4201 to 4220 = 0.59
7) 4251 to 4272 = 0.09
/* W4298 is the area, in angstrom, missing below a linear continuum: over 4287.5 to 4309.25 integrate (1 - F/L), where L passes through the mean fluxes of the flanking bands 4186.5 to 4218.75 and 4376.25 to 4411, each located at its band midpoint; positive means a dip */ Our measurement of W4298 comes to 2.7 angstrom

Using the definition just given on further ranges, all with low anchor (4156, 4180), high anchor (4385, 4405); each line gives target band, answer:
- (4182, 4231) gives 0.33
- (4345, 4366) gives -0.55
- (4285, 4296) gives 0.83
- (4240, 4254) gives -0.87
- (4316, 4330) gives 0.23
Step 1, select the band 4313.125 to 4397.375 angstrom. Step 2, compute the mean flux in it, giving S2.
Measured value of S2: 8.61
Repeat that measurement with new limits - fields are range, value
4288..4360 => 8.2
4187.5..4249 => 8.54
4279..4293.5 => 8.14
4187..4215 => 8.66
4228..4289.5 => 8.51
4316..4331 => 8.29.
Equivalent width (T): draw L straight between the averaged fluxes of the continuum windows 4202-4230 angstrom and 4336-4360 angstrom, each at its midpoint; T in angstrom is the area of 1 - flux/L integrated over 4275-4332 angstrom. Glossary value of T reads 5.14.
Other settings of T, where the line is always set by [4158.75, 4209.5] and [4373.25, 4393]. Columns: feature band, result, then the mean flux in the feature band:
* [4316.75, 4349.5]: -1.8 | 8.79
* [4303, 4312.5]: 1.3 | 7.24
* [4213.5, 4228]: 1.0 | 7.97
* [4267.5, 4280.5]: 0.4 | 8.18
